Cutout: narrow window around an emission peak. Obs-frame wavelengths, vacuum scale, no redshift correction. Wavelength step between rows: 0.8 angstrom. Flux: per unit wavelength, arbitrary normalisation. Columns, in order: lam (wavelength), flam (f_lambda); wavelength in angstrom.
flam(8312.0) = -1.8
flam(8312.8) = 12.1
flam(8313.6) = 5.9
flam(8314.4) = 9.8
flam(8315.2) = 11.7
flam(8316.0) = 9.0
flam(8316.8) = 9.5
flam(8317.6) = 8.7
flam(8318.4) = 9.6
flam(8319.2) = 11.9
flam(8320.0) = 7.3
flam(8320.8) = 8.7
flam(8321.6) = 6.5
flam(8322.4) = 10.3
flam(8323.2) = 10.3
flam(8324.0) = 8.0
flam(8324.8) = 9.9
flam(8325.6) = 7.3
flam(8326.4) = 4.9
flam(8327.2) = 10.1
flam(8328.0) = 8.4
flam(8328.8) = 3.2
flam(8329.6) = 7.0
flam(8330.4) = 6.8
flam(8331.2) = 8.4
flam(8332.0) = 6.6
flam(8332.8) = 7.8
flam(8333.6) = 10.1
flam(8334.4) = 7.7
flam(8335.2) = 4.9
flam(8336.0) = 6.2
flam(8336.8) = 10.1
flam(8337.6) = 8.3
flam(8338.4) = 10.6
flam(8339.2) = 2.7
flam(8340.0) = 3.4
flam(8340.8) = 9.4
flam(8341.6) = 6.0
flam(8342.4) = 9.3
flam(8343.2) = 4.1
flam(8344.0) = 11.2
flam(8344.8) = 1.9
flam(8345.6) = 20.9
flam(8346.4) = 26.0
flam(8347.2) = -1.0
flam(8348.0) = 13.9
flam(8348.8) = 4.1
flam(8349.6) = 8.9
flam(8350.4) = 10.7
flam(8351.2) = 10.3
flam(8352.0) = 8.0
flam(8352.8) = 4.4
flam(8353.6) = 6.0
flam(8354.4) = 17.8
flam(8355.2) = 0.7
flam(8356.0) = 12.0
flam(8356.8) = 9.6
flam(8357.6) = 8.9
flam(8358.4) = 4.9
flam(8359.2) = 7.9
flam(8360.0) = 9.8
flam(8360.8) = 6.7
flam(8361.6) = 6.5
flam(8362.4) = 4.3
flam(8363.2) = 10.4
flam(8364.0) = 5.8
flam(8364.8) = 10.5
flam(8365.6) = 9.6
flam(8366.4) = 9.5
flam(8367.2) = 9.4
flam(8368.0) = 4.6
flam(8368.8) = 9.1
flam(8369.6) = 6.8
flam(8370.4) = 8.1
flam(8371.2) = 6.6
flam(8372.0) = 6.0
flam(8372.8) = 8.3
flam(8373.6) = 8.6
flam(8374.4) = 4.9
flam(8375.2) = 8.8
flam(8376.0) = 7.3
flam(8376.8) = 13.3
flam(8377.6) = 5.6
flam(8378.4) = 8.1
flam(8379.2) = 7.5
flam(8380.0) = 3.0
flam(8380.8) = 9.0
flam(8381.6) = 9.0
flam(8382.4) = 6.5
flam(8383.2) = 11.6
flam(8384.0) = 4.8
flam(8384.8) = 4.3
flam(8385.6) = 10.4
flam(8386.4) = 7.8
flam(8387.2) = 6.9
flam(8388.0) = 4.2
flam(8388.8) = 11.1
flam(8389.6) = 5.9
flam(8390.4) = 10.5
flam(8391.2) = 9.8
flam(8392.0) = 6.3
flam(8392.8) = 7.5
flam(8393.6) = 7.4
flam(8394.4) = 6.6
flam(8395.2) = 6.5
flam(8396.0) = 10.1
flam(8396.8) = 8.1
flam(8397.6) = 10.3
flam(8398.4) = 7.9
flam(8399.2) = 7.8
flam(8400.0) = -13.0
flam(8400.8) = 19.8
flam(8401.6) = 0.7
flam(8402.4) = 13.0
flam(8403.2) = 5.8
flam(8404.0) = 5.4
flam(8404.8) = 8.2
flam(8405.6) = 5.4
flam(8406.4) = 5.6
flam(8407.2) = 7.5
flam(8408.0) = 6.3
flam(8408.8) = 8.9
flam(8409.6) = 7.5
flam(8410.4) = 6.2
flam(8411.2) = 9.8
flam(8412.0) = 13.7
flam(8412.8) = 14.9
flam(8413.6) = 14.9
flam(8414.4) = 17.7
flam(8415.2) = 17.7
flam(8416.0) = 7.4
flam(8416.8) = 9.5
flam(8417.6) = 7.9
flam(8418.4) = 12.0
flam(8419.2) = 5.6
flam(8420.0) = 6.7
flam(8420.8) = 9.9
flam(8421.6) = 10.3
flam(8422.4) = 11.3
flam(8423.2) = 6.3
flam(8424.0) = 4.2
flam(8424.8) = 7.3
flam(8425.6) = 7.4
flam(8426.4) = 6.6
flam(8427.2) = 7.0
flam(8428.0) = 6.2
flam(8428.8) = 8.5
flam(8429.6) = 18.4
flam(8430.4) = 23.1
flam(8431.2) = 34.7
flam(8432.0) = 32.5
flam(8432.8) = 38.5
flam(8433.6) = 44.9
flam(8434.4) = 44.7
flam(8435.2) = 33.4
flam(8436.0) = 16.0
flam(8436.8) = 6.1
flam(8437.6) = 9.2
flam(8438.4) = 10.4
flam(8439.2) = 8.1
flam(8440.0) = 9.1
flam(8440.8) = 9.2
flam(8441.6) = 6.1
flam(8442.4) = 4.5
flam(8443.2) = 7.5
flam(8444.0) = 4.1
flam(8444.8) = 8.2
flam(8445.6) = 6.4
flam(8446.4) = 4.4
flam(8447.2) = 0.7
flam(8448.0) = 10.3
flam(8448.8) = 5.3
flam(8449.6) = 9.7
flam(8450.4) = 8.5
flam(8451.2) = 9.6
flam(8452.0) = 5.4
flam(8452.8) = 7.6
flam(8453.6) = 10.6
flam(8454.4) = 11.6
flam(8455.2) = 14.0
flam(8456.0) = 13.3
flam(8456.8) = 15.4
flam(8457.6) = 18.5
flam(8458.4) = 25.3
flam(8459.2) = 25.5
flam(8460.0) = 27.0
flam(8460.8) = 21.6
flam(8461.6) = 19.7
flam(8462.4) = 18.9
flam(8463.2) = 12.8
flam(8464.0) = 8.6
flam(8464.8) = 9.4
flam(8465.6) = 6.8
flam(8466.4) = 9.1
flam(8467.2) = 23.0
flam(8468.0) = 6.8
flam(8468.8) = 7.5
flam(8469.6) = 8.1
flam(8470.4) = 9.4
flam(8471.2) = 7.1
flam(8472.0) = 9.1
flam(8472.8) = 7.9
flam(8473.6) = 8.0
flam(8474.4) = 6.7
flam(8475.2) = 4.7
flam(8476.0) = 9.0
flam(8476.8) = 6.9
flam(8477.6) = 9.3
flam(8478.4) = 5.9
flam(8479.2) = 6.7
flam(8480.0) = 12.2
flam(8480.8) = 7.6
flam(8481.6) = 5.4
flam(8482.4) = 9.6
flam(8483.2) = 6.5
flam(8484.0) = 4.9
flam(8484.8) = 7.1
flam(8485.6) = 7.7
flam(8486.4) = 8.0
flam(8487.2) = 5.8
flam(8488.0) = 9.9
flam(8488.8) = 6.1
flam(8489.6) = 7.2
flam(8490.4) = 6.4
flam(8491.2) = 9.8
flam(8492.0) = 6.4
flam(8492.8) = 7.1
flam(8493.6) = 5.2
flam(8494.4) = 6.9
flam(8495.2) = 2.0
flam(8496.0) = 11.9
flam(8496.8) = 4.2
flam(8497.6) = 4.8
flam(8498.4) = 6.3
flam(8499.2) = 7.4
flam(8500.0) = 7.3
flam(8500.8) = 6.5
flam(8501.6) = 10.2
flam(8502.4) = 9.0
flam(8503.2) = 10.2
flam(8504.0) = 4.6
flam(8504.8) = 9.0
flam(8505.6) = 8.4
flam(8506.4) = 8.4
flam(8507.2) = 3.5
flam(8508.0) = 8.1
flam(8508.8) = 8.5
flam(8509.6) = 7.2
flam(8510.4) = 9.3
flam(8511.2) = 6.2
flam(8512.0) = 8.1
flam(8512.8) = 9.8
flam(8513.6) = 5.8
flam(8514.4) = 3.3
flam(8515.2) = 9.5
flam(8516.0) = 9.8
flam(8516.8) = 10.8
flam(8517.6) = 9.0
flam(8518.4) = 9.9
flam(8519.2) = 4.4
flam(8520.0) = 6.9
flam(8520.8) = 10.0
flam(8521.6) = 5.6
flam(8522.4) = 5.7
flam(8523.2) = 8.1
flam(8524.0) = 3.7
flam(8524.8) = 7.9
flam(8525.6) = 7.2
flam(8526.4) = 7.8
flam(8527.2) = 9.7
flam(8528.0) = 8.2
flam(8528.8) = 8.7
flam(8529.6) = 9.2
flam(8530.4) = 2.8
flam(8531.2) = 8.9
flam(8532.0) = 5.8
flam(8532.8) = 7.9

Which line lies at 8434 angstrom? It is H-alpha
